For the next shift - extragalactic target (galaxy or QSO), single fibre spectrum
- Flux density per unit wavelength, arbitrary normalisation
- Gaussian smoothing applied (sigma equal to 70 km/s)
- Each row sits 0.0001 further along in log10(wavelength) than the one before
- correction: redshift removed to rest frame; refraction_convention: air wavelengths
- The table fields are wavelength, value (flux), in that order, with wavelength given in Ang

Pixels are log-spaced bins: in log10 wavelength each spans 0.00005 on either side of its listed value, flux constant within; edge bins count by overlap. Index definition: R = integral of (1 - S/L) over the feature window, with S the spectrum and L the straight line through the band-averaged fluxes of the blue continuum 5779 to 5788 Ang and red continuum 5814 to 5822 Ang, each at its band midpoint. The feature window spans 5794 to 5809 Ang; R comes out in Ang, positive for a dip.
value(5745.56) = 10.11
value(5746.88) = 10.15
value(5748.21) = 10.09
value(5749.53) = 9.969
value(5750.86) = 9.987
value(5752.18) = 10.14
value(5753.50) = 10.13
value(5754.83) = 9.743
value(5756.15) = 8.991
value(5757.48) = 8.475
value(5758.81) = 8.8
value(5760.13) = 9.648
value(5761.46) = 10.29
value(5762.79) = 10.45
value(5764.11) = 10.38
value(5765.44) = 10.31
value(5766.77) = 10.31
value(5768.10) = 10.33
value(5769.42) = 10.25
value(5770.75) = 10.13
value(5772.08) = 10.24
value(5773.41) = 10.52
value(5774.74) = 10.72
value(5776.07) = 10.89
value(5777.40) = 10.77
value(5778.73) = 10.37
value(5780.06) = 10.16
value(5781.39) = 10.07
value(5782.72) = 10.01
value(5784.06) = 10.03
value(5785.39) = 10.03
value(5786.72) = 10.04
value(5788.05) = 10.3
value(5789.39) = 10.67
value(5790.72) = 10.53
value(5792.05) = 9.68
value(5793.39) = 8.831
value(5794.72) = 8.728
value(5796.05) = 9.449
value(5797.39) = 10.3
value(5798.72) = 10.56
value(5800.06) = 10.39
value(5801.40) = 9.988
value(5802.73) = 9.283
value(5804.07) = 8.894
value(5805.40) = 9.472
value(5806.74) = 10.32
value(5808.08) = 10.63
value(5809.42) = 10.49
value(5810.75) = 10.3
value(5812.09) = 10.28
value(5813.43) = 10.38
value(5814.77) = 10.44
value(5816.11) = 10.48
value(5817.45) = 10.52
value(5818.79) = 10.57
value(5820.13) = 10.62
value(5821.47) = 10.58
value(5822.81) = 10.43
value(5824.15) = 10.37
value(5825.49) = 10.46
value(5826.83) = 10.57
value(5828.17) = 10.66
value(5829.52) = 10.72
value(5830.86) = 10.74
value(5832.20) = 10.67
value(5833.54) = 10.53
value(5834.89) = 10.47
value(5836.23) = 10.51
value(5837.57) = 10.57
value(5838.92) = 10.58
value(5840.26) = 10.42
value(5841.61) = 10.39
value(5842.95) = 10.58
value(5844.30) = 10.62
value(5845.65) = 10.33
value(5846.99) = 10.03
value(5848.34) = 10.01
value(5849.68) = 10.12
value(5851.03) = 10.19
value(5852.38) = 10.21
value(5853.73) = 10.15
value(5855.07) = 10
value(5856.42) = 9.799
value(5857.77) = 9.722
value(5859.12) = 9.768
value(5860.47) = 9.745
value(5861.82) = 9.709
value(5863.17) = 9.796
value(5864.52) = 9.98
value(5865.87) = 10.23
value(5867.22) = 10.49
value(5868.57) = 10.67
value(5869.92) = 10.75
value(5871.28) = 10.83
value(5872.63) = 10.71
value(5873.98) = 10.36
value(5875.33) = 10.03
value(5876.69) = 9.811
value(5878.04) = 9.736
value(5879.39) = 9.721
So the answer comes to 0.72 Ang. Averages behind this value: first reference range 10.1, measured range 9.83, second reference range 10.5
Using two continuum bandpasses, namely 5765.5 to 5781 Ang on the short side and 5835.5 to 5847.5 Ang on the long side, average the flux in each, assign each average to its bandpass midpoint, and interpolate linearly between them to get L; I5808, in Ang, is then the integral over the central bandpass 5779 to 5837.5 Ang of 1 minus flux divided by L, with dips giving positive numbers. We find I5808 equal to 1.2 Ang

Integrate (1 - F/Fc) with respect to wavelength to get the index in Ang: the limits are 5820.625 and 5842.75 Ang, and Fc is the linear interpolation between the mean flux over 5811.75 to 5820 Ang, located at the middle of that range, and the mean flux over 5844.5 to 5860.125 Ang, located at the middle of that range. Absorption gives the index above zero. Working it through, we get -0.57 Ang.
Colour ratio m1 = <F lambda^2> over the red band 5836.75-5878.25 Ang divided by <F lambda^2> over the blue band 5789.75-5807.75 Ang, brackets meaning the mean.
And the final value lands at 1.07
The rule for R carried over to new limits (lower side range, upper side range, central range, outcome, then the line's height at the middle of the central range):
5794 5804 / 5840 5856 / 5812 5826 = -0.7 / 9.95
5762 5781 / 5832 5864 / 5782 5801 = 0.7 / 10.4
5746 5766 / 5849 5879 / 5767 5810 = -0.8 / 9.92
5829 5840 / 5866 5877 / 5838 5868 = 1.1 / 10.5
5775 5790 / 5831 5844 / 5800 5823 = 0.5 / 10.4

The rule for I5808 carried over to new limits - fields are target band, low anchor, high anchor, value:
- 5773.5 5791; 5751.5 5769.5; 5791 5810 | -0.9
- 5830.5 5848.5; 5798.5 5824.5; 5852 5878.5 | -0.5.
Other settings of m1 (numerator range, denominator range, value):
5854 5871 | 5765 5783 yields 1.00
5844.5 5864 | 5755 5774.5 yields 1.03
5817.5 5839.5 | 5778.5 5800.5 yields 1.07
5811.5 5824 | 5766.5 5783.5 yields 1.03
